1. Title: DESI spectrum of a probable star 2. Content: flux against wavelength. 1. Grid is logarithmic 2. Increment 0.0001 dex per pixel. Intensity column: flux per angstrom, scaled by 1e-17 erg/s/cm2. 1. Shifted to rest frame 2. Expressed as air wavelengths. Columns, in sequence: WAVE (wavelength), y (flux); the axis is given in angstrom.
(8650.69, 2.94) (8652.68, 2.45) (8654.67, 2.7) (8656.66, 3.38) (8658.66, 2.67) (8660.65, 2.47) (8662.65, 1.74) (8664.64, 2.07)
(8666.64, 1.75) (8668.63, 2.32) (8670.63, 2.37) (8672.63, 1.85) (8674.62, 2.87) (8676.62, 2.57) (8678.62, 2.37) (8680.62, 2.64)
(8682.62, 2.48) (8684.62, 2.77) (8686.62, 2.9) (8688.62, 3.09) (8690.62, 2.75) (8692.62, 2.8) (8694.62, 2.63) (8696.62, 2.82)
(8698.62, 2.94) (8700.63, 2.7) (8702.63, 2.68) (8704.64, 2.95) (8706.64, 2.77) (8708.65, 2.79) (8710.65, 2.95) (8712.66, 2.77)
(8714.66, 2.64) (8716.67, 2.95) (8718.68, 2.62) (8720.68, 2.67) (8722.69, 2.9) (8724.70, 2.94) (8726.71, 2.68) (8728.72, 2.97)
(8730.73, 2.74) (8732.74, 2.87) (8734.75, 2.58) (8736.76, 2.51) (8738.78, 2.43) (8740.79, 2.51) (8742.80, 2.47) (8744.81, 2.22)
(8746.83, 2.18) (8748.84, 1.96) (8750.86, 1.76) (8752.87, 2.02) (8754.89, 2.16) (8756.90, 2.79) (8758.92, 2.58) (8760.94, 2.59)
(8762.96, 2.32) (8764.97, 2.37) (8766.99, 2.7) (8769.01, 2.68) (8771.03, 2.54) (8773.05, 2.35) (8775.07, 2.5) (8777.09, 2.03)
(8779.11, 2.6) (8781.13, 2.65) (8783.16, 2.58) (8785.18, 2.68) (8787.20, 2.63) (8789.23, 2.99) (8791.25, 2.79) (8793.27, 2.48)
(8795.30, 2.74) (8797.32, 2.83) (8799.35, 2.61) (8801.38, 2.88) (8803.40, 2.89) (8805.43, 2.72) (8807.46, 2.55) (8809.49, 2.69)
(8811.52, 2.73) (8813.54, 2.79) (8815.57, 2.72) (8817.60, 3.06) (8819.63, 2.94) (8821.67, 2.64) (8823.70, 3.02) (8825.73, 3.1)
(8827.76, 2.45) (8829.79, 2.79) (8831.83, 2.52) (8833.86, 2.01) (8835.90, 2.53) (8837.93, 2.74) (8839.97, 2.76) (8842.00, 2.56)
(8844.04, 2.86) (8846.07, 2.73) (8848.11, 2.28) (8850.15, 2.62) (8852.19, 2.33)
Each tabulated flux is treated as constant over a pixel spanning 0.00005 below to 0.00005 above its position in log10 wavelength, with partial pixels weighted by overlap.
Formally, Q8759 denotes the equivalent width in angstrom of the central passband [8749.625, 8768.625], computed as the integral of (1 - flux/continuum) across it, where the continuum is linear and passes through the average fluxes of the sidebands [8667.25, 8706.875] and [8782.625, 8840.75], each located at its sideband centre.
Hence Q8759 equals 2.26 angstrom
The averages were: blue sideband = 2.65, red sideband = 2.72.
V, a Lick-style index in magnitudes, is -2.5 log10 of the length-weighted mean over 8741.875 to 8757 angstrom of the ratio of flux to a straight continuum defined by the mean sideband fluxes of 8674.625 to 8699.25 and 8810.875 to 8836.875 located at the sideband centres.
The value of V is 0.253 mag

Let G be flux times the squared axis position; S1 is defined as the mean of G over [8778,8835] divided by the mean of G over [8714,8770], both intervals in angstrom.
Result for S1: 1.09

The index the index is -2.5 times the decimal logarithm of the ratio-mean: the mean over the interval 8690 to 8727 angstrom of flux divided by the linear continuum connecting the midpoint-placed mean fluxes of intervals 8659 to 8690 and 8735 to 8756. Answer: -0.19 mag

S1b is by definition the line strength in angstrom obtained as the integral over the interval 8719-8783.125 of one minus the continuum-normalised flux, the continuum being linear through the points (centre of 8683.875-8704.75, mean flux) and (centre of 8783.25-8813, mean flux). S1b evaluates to 6.3 angstrom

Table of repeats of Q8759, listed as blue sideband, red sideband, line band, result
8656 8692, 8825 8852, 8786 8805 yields -1.4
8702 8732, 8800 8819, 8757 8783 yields 2.7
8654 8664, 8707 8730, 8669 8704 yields 0.3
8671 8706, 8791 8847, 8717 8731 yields -0.5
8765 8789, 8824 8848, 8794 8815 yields -1.2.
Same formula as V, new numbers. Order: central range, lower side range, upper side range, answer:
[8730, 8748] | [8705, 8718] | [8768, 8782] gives 0.075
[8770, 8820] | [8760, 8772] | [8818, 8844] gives -0.030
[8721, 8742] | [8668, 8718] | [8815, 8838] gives -0.003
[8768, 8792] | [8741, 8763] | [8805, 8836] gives -0.054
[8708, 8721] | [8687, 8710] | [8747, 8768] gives -0.038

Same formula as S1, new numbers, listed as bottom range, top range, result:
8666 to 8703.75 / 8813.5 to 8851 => 1.07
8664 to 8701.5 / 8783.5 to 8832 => 1.11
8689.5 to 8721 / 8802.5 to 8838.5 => 1.00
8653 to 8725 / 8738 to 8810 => 0.97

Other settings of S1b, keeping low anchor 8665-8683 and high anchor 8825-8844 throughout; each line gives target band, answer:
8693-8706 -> -2.2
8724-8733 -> -1.5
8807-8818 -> -0.7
